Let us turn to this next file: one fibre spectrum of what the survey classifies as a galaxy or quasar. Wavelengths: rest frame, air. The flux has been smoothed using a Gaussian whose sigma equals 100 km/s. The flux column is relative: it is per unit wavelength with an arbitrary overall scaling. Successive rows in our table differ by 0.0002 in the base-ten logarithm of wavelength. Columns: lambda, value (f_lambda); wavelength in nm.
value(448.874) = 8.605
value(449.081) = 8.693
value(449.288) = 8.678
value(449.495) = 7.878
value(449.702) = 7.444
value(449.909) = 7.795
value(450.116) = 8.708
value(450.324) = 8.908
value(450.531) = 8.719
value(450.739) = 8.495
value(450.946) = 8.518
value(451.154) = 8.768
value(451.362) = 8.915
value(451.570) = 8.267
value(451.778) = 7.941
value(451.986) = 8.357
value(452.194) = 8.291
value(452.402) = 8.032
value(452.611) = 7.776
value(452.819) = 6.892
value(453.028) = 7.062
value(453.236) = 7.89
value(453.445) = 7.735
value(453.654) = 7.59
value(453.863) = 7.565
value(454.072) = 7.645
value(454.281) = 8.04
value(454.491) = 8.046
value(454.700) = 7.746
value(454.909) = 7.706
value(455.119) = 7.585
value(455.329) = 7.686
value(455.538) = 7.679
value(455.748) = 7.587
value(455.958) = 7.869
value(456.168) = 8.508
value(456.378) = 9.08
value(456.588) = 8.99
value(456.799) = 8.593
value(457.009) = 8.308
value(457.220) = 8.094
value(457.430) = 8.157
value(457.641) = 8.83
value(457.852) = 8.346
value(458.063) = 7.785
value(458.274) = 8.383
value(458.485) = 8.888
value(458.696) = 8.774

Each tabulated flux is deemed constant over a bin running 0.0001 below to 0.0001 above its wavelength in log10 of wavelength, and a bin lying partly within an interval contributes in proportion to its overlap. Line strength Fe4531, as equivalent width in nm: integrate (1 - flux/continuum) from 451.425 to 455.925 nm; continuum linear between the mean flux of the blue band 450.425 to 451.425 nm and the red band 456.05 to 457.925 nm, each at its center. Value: 0.44 nm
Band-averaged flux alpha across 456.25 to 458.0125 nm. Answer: 8.52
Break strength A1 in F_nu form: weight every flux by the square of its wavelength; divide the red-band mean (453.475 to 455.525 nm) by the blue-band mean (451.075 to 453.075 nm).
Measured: 0.97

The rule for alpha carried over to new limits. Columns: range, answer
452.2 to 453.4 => 7.6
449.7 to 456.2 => 7.99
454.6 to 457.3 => 8.11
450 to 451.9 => 8.57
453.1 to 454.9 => 7.77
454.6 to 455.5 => 7.68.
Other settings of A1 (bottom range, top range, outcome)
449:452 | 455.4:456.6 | 1.00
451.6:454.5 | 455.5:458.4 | 1.09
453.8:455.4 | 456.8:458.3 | 1.08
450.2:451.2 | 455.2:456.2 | 0.92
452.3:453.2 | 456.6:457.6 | 1.14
